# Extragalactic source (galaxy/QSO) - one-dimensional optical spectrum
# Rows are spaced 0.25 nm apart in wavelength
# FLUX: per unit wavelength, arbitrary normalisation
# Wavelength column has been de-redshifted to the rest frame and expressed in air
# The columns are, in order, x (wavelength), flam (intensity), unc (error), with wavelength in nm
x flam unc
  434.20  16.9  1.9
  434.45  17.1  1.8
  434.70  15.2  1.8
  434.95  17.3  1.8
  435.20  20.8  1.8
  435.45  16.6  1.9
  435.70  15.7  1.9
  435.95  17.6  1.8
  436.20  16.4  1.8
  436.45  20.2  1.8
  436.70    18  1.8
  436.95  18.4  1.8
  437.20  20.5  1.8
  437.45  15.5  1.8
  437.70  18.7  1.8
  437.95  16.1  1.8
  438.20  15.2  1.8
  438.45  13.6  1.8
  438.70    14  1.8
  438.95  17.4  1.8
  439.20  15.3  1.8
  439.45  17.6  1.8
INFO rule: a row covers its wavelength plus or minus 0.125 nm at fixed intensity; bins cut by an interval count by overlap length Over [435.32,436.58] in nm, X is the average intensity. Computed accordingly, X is 17.3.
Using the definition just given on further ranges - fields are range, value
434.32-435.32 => 17.6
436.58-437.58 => 18.1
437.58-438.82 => 15.5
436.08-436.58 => 18.3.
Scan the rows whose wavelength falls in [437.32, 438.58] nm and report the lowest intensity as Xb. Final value 13.6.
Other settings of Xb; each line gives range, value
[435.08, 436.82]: 15.7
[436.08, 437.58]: 15.5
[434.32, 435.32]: 15.2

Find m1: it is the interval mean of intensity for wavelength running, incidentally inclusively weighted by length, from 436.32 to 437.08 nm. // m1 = 18.9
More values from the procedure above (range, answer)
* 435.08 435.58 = 18.6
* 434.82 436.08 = 17.6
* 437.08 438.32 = 17.2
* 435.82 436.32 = 17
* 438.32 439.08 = 15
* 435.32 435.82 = 16.2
